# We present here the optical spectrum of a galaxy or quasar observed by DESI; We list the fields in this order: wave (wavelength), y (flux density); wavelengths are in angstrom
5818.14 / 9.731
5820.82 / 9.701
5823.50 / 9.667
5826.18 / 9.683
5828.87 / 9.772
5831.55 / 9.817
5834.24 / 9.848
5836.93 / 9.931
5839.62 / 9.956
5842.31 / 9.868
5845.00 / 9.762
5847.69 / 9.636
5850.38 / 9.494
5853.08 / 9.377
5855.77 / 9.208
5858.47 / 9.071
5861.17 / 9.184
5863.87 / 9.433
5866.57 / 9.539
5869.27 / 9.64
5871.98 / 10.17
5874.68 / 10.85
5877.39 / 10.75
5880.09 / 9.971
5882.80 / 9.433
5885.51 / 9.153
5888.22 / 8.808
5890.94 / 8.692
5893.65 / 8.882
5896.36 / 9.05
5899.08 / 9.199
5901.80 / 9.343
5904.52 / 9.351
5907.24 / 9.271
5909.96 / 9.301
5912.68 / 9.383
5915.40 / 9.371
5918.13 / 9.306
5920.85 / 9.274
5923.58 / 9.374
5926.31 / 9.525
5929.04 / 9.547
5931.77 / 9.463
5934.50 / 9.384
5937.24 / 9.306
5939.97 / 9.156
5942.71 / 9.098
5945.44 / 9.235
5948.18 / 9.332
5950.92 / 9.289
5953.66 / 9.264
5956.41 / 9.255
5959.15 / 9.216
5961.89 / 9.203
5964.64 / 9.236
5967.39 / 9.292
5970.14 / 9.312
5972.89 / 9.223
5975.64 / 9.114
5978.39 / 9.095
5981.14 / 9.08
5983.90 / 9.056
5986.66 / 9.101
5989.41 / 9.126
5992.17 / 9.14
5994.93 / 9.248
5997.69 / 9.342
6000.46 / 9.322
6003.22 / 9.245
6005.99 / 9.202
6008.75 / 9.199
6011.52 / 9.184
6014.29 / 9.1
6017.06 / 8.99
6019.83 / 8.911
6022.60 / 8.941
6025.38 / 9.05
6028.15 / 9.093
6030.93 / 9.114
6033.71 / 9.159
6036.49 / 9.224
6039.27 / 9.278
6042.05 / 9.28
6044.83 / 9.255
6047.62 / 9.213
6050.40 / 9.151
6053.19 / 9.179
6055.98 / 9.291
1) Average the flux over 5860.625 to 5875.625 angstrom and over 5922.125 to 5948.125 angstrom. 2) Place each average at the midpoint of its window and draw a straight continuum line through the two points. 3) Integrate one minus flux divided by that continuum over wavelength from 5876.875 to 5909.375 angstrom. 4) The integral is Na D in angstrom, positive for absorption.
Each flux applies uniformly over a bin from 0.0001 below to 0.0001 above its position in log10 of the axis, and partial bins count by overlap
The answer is 1.2 angstrom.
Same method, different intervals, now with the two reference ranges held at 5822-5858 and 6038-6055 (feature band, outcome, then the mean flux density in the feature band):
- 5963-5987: 0.5 angstrom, 9.17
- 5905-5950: 0.7 angstrom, 9.33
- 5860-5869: 0.2 angstrom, 9.42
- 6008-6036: 0.6 angstrom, 9.07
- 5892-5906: 0.6 angstrom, 9.16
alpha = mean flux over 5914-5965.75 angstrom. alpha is 9.31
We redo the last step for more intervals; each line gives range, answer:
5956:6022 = 9.17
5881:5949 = 9.25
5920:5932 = 9.44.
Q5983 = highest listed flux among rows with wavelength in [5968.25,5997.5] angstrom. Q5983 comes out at 9.312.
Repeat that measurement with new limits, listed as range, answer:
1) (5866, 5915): 10.85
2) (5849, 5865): 9.494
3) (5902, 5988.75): 9.547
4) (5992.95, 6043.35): 9.342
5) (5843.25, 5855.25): 9.762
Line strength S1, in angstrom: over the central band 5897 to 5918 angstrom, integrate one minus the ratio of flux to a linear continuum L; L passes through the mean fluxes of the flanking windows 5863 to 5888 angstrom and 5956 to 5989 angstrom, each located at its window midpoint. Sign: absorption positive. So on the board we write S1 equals 0.7 angstrom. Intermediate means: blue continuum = 9.84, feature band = 9.3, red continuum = 9.18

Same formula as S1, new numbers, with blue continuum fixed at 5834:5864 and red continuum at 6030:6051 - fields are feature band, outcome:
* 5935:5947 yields 0.23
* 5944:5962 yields 0.22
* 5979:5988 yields 0.23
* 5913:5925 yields 0.12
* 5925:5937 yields -0.07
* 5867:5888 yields -0.89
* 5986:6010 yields 0.19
